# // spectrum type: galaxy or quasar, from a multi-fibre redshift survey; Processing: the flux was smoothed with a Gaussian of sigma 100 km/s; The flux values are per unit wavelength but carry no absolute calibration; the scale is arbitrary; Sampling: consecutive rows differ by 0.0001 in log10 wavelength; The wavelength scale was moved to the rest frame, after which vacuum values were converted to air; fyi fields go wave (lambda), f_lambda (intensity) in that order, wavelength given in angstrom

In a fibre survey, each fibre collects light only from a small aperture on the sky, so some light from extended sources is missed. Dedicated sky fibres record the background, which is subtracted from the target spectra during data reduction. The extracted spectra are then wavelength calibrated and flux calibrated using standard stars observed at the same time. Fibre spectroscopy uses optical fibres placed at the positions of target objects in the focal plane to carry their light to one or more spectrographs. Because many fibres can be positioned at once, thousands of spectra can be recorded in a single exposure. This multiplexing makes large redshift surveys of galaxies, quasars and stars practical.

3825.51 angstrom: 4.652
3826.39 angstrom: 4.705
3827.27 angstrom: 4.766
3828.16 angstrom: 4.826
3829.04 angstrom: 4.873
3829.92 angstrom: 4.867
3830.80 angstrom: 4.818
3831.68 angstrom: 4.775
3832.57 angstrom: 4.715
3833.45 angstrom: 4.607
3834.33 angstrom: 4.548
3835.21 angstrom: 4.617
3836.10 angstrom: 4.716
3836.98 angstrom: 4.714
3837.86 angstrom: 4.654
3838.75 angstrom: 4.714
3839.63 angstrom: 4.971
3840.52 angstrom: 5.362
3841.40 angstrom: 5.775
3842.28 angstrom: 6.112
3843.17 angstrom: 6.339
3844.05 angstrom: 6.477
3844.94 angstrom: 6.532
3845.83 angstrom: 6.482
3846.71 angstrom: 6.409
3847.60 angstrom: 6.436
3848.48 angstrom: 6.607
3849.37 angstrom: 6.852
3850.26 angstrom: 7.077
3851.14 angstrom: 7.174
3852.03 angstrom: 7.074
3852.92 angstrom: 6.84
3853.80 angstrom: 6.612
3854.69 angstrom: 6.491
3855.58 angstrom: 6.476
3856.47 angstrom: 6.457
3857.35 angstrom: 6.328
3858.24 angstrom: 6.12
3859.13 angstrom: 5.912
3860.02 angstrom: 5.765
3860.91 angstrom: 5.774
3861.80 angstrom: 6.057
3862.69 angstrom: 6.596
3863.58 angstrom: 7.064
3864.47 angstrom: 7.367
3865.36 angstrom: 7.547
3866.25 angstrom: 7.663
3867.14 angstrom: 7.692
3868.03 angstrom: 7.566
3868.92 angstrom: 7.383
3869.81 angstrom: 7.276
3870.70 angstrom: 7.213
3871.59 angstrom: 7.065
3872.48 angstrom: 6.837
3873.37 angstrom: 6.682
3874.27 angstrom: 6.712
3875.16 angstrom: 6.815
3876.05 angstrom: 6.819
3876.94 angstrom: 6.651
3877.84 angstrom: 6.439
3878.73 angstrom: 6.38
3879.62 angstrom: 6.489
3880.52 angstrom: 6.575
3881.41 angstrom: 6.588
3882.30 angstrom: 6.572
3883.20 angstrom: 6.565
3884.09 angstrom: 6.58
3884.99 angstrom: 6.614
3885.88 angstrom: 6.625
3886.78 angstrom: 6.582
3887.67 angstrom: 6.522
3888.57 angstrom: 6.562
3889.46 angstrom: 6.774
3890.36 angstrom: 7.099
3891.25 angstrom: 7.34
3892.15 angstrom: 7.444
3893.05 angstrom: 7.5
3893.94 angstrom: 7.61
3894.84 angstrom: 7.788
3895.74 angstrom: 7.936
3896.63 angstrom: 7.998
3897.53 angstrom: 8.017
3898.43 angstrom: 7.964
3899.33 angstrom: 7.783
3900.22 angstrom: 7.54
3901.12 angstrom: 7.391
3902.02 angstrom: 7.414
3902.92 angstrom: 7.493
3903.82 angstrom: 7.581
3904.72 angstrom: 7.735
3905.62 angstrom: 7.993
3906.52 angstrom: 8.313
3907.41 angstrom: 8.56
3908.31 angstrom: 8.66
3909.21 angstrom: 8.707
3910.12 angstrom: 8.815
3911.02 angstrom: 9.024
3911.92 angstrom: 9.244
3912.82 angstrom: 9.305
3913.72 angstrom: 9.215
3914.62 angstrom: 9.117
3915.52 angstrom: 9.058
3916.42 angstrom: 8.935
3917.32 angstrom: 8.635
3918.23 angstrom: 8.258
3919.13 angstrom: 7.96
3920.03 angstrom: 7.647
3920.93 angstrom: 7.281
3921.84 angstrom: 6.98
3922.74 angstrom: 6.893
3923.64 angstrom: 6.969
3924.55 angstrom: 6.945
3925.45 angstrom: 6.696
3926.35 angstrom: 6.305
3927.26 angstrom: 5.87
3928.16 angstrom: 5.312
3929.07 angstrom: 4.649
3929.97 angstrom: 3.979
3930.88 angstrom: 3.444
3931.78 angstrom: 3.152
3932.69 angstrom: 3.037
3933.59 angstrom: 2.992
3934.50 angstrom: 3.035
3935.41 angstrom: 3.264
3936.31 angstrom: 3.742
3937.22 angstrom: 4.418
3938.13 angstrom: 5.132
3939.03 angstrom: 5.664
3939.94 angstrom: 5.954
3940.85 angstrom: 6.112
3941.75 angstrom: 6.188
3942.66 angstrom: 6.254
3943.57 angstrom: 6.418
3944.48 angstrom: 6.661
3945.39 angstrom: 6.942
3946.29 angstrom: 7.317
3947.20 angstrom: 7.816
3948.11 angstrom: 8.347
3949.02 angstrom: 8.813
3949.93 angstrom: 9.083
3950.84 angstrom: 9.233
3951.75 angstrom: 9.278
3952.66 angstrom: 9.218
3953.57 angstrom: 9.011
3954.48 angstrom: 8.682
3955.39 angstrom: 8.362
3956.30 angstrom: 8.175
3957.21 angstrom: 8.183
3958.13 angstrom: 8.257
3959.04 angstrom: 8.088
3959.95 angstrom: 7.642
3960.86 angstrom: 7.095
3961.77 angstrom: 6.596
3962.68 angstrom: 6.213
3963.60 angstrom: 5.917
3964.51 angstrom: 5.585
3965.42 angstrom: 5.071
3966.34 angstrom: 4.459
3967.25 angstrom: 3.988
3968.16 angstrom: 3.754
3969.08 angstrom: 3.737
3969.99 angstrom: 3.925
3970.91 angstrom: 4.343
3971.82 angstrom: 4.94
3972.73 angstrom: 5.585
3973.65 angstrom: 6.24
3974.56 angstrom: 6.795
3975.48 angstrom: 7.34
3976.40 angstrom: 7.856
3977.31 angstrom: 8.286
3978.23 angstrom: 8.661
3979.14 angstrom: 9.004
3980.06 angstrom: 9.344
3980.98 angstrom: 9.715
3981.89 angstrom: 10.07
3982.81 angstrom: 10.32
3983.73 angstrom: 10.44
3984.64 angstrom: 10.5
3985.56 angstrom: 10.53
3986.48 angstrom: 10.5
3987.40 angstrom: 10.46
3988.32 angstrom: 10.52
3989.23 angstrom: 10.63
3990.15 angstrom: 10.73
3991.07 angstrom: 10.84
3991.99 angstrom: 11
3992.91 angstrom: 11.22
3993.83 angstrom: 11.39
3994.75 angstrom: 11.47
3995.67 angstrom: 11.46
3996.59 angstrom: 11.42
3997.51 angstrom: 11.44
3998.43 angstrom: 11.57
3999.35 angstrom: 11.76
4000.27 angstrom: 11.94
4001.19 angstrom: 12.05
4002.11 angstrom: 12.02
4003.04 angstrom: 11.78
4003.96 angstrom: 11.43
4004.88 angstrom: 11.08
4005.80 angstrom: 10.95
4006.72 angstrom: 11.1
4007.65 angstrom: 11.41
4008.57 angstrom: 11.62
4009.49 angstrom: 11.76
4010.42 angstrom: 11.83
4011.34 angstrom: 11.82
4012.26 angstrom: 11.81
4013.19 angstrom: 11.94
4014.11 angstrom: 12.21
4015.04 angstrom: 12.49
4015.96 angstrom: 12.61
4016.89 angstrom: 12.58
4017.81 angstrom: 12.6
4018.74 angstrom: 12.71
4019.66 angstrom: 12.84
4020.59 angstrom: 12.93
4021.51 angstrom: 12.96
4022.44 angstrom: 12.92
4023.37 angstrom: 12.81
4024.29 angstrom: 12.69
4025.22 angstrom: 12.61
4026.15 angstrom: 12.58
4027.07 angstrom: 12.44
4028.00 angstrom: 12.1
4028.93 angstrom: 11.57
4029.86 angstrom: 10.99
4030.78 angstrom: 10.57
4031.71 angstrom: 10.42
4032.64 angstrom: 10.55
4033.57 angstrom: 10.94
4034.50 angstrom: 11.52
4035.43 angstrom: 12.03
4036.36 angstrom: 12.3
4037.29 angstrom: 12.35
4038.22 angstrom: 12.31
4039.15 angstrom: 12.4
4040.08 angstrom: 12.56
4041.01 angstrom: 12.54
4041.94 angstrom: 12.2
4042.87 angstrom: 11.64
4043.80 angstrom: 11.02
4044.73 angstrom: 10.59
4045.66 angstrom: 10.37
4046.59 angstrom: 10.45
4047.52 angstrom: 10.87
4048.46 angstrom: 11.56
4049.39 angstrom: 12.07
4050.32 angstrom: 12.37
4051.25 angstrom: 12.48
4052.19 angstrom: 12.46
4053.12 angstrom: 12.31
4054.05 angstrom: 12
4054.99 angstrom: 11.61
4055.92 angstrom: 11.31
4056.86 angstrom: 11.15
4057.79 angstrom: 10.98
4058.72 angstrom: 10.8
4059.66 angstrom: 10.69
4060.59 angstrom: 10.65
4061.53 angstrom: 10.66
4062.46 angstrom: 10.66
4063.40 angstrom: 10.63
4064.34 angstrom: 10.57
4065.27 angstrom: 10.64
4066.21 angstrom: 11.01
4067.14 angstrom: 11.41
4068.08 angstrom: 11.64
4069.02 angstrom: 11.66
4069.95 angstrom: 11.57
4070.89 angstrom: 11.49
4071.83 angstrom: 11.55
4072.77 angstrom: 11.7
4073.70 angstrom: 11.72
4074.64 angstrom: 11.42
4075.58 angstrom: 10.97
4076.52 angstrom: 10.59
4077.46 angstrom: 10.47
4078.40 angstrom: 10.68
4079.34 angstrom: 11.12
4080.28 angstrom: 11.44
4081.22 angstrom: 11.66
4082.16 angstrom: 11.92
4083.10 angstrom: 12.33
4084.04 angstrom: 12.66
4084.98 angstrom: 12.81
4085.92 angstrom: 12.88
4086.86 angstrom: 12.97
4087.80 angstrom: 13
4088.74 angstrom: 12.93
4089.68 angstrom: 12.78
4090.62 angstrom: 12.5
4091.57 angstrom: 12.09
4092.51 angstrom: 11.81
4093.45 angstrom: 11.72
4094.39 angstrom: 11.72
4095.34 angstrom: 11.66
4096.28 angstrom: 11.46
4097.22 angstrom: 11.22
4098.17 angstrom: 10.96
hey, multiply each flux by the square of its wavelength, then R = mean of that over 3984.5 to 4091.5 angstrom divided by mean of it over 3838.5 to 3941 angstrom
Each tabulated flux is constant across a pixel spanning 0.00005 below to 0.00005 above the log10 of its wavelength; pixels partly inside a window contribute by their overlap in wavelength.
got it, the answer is 1.9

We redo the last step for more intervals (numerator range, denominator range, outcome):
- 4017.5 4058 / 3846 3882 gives 1.92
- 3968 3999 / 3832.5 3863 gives 1.63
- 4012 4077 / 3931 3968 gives 1.90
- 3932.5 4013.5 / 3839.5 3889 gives 1.35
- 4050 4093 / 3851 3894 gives 1.89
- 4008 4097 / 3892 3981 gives 1.79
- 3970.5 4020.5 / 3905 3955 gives 1.56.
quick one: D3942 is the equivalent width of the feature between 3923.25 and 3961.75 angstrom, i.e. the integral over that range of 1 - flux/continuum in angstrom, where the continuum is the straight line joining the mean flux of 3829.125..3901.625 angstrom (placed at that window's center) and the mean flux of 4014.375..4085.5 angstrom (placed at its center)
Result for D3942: 9.9 angstrom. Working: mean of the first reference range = 6.52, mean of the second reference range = 11.7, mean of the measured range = 6.47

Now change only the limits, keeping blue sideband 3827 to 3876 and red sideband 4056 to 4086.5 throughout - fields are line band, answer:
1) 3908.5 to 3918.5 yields -1.7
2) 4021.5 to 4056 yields -4.1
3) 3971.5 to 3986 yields 1.0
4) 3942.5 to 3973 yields 6.2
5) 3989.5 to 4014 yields -4.6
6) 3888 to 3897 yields -0.3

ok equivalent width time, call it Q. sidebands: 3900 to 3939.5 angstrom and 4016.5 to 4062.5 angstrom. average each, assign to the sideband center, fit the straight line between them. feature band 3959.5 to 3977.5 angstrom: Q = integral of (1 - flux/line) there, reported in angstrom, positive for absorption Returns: 6.3 angstrom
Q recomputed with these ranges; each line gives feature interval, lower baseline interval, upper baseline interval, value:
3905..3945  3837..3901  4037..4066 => 7.4 angstrom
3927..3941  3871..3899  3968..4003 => 6.6 angstrom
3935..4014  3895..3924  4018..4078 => 9.9 angstrom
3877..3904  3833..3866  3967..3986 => -2.4 angstrom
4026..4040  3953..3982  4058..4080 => -3.1 angstrom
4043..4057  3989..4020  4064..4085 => 0.0 angstrom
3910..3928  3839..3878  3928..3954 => -5.0 angstrom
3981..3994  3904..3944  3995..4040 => -0.5 angstrom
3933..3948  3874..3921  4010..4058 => 5.8 angstrom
